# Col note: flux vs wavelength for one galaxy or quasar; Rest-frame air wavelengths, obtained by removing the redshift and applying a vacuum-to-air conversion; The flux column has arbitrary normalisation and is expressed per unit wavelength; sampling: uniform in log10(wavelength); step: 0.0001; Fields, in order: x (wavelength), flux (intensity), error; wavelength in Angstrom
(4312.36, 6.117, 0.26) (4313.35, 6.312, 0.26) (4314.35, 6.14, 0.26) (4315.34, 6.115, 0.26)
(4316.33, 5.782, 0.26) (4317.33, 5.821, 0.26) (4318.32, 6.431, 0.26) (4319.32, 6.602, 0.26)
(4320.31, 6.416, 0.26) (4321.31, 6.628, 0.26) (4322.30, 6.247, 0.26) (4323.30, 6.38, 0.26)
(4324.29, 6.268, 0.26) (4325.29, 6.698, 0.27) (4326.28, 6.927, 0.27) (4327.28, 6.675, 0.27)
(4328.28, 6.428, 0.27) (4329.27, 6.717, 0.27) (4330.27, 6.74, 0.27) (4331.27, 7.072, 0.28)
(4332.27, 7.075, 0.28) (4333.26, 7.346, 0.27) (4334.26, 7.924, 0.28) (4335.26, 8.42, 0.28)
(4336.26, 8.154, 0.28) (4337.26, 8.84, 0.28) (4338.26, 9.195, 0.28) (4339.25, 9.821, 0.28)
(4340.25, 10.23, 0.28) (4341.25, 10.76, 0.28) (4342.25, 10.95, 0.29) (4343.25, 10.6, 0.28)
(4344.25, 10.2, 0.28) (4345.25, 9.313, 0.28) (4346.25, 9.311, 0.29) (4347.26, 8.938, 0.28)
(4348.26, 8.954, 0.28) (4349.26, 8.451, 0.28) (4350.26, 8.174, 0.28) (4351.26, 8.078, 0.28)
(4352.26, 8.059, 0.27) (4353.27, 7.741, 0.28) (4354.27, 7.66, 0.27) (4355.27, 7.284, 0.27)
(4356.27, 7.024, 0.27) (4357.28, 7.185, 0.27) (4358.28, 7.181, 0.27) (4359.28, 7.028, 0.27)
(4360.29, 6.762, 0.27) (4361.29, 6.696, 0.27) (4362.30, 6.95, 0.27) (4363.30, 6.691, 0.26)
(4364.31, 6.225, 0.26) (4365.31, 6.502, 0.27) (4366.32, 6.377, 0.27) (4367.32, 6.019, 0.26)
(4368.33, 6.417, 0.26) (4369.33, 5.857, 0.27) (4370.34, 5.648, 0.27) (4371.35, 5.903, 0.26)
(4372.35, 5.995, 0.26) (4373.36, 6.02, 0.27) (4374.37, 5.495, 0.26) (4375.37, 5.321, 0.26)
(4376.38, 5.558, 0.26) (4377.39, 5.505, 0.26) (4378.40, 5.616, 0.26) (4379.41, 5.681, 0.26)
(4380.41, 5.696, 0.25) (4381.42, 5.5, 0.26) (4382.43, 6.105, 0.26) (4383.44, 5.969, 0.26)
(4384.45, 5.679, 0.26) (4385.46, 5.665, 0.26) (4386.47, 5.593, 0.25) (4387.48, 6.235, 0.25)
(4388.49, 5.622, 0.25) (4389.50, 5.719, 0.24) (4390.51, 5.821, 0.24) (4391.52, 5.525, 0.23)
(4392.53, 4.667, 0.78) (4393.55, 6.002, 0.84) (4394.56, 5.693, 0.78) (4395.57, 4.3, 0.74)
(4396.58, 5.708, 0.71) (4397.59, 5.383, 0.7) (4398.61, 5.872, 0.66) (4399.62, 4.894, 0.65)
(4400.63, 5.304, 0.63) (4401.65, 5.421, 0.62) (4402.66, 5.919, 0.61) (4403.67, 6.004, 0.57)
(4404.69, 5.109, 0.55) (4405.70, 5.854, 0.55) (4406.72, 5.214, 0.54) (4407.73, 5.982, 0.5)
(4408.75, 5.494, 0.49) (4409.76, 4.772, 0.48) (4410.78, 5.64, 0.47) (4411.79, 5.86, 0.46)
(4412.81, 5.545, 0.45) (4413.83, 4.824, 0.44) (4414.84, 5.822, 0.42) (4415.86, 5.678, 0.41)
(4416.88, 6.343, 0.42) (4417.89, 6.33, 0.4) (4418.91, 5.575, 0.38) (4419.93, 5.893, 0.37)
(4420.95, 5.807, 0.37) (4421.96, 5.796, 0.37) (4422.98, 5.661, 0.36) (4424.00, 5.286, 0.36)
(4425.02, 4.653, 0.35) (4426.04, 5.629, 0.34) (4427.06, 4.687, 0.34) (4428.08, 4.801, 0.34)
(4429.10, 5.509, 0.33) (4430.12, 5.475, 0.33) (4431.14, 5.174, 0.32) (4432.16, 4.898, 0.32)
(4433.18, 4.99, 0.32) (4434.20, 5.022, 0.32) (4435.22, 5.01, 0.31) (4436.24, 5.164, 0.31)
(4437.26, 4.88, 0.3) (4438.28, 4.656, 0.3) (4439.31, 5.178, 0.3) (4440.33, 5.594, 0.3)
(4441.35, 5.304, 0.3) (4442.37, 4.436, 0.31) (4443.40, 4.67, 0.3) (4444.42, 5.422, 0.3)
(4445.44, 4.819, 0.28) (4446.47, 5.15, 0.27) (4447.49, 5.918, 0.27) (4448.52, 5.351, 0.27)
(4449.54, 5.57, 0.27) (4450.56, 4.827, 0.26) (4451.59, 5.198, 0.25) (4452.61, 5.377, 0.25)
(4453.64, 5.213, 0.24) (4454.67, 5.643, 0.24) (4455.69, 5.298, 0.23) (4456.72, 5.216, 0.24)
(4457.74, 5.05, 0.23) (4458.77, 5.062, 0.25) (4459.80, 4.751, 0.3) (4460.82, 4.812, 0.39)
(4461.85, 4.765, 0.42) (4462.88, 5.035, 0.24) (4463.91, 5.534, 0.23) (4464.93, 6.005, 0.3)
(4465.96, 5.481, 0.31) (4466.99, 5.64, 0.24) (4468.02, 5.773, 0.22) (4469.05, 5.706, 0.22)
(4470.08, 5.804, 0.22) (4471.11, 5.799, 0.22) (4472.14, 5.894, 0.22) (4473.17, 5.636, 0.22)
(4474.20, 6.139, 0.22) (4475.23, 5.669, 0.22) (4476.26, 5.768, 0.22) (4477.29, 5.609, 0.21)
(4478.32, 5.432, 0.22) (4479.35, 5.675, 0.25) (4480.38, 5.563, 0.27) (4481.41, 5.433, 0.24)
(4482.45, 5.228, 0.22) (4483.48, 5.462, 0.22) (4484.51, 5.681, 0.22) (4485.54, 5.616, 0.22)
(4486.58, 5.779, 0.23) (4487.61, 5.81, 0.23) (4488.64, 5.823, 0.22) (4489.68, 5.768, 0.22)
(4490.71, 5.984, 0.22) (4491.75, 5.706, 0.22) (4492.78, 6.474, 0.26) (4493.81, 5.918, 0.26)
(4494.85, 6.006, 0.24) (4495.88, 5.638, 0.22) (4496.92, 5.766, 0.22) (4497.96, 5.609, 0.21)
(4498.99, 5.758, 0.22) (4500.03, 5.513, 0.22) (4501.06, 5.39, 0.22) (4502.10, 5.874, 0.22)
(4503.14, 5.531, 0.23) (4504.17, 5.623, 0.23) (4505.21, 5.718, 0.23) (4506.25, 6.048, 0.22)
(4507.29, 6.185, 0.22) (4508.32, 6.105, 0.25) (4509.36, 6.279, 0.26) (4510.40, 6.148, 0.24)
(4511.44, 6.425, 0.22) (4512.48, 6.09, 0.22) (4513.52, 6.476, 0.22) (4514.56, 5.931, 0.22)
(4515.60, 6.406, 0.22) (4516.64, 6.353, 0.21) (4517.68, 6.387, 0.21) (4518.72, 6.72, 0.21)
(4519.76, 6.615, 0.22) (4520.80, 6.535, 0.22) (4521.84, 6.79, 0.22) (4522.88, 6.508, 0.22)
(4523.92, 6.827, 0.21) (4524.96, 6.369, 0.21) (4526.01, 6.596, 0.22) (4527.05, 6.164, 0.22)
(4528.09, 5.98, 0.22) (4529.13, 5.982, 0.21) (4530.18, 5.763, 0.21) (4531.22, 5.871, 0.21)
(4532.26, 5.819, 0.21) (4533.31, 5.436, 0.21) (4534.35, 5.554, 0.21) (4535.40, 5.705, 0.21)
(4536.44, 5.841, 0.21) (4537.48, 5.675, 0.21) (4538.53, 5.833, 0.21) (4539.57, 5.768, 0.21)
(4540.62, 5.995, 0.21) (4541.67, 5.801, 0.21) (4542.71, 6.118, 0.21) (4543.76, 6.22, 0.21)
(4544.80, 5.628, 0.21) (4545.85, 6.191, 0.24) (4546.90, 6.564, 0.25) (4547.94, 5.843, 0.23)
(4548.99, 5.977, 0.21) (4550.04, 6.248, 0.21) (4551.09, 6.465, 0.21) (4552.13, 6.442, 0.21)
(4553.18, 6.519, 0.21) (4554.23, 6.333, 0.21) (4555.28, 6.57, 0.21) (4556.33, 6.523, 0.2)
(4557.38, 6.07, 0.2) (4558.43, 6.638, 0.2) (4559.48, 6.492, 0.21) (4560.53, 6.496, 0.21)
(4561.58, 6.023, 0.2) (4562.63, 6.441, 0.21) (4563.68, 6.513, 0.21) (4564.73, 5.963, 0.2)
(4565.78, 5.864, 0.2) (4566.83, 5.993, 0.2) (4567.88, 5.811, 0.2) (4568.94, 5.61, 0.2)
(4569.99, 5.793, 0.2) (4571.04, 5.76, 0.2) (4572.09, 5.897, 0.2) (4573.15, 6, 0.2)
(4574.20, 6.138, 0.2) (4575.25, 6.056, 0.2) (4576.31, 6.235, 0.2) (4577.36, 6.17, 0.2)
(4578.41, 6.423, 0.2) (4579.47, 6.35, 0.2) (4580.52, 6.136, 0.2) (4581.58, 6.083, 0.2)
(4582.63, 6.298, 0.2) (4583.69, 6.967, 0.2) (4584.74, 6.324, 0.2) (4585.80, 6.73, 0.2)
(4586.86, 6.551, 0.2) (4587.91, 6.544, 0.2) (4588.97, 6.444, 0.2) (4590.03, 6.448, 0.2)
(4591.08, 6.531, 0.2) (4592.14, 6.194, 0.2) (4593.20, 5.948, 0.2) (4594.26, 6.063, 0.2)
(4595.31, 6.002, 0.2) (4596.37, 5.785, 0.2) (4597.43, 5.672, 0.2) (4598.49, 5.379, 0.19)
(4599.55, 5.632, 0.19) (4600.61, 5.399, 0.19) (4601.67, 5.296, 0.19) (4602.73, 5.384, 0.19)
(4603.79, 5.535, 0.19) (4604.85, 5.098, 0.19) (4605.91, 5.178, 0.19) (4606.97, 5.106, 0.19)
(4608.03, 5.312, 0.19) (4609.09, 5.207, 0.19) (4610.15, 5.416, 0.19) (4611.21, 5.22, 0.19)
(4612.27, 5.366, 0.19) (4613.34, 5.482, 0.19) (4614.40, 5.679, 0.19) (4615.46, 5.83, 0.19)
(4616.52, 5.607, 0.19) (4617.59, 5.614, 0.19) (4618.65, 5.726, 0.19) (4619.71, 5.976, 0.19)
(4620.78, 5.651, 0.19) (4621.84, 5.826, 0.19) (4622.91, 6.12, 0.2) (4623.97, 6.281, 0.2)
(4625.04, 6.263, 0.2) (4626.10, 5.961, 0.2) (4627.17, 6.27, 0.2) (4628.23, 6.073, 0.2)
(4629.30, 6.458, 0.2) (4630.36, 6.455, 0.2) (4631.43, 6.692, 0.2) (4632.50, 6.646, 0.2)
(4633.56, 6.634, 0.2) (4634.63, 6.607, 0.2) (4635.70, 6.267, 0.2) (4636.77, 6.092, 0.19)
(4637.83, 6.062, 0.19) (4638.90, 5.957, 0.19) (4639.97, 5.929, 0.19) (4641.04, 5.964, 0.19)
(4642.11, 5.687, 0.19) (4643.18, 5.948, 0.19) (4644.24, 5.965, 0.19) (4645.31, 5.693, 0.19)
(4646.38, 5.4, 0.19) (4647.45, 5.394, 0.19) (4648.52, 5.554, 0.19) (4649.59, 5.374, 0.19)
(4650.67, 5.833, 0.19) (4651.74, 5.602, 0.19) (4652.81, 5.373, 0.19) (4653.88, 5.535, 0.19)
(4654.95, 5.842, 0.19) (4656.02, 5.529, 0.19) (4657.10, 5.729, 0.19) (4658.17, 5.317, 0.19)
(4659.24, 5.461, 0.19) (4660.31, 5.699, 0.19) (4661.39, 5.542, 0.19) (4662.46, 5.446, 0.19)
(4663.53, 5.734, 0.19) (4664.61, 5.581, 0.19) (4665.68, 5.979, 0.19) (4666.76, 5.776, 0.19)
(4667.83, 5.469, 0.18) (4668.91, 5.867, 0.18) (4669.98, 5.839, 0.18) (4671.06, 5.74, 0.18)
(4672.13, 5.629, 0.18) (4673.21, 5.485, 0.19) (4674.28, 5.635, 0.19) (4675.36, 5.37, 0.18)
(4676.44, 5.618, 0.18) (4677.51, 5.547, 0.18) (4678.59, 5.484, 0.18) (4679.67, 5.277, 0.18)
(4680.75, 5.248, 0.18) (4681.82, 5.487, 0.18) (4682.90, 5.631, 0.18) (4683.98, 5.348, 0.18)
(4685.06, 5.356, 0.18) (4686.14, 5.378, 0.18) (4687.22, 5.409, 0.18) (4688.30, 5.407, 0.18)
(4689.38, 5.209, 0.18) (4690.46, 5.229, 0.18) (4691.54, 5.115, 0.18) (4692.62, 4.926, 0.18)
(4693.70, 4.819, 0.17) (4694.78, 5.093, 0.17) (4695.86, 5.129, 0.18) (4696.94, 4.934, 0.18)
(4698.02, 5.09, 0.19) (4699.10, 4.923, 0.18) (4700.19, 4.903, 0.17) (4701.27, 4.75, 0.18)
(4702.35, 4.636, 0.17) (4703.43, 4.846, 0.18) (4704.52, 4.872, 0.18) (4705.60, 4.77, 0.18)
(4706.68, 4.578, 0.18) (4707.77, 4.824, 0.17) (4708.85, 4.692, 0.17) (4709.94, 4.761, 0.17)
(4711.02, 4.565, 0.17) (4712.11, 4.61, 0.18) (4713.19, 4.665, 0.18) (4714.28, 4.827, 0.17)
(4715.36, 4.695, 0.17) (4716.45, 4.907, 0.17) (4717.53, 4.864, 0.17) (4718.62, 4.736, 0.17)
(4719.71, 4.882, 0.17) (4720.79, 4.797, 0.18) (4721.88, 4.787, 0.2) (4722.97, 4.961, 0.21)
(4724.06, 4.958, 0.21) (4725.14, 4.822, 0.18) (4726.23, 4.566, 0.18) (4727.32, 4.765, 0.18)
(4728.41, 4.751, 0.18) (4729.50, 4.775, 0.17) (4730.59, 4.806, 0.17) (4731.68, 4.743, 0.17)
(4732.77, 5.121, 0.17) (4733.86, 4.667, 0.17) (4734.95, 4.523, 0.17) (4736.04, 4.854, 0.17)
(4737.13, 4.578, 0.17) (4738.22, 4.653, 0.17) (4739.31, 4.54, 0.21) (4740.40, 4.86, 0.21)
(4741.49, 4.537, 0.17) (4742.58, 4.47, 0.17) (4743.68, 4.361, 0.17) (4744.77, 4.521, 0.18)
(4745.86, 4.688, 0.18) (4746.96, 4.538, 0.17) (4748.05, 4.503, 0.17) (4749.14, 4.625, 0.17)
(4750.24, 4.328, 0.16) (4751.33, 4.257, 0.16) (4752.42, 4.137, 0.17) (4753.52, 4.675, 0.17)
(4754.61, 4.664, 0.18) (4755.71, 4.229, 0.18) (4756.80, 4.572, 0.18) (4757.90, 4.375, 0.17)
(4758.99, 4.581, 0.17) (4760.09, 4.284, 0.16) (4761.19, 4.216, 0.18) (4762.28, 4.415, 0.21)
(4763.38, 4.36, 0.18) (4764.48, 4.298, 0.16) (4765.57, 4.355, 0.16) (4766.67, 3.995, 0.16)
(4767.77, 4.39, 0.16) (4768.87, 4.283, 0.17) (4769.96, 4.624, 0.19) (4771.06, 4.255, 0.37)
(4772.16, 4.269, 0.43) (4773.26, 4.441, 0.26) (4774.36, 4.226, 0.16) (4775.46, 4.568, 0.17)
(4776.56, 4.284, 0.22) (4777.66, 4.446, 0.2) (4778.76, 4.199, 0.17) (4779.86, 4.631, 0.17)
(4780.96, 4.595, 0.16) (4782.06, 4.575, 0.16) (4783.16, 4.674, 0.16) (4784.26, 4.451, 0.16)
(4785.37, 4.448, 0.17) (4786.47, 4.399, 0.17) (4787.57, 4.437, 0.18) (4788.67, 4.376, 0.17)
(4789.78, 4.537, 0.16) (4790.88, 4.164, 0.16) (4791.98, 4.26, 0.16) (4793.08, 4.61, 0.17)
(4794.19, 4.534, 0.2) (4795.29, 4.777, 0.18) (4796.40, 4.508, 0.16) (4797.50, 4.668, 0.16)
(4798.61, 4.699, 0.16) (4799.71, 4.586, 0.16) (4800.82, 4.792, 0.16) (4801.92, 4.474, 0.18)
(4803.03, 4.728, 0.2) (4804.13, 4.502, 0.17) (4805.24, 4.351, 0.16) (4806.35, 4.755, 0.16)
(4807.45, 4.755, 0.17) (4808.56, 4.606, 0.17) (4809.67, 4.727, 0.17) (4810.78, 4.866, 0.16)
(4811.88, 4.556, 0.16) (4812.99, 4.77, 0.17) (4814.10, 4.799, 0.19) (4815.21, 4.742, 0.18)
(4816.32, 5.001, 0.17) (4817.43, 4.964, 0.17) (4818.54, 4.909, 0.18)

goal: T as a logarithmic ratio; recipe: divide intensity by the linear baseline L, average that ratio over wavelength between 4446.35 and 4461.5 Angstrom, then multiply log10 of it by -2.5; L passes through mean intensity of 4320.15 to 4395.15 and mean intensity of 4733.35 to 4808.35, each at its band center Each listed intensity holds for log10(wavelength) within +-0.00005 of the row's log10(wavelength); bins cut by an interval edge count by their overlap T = 0.22 mag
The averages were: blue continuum 7.01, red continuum 4.49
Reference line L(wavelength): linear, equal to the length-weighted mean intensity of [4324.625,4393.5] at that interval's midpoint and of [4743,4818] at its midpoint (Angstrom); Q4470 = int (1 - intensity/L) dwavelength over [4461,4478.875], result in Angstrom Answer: 2.2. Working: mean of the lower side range 7.08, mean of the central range 5.61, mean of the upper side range 4.5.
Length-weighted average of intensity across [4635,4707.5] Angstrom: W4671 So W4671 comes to 5.45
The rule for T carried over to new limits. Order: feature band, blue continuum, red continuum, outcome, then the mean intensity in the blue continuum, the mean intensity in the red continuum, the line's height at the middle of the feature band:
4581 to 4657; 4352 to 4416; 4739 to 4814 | -0.162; 5.94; 4.49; 5.07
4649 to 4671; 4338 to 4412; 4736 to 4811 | -0.107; 6.63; 4.49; 5.1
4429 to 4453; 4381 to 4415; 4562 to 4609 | 0.101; 5.55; 5.97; 5.64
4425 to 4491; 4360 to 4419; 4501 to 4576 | 0.109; 5.75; 6.12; 5.92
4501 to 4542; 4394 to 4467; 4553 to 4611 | -0.063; 5.33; 6.02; 5.74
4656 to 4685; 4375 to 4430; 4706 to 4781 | -0.166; 5.55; 4.57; 4.78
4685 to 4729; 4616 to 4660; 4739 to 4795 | 0.050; 5.91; 4.43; 5.12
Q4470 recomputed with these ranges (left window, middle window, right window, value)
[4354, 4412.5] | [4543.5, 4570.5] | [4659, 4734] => -3.6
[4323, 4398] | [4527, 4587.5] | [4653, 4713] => -1.9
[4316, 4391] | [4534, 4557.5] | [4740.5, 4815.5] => -0.8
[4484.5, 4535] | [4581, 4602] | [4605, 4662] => -0.9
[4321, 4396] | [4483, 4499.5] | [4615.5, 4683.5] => 1.6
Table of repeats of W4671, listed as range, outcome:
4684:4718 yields 4.94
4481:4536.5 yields 5.98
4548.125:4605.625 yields 6.11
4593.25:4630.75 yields 5.7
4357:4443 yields 5.65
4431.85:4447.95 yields 5.07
